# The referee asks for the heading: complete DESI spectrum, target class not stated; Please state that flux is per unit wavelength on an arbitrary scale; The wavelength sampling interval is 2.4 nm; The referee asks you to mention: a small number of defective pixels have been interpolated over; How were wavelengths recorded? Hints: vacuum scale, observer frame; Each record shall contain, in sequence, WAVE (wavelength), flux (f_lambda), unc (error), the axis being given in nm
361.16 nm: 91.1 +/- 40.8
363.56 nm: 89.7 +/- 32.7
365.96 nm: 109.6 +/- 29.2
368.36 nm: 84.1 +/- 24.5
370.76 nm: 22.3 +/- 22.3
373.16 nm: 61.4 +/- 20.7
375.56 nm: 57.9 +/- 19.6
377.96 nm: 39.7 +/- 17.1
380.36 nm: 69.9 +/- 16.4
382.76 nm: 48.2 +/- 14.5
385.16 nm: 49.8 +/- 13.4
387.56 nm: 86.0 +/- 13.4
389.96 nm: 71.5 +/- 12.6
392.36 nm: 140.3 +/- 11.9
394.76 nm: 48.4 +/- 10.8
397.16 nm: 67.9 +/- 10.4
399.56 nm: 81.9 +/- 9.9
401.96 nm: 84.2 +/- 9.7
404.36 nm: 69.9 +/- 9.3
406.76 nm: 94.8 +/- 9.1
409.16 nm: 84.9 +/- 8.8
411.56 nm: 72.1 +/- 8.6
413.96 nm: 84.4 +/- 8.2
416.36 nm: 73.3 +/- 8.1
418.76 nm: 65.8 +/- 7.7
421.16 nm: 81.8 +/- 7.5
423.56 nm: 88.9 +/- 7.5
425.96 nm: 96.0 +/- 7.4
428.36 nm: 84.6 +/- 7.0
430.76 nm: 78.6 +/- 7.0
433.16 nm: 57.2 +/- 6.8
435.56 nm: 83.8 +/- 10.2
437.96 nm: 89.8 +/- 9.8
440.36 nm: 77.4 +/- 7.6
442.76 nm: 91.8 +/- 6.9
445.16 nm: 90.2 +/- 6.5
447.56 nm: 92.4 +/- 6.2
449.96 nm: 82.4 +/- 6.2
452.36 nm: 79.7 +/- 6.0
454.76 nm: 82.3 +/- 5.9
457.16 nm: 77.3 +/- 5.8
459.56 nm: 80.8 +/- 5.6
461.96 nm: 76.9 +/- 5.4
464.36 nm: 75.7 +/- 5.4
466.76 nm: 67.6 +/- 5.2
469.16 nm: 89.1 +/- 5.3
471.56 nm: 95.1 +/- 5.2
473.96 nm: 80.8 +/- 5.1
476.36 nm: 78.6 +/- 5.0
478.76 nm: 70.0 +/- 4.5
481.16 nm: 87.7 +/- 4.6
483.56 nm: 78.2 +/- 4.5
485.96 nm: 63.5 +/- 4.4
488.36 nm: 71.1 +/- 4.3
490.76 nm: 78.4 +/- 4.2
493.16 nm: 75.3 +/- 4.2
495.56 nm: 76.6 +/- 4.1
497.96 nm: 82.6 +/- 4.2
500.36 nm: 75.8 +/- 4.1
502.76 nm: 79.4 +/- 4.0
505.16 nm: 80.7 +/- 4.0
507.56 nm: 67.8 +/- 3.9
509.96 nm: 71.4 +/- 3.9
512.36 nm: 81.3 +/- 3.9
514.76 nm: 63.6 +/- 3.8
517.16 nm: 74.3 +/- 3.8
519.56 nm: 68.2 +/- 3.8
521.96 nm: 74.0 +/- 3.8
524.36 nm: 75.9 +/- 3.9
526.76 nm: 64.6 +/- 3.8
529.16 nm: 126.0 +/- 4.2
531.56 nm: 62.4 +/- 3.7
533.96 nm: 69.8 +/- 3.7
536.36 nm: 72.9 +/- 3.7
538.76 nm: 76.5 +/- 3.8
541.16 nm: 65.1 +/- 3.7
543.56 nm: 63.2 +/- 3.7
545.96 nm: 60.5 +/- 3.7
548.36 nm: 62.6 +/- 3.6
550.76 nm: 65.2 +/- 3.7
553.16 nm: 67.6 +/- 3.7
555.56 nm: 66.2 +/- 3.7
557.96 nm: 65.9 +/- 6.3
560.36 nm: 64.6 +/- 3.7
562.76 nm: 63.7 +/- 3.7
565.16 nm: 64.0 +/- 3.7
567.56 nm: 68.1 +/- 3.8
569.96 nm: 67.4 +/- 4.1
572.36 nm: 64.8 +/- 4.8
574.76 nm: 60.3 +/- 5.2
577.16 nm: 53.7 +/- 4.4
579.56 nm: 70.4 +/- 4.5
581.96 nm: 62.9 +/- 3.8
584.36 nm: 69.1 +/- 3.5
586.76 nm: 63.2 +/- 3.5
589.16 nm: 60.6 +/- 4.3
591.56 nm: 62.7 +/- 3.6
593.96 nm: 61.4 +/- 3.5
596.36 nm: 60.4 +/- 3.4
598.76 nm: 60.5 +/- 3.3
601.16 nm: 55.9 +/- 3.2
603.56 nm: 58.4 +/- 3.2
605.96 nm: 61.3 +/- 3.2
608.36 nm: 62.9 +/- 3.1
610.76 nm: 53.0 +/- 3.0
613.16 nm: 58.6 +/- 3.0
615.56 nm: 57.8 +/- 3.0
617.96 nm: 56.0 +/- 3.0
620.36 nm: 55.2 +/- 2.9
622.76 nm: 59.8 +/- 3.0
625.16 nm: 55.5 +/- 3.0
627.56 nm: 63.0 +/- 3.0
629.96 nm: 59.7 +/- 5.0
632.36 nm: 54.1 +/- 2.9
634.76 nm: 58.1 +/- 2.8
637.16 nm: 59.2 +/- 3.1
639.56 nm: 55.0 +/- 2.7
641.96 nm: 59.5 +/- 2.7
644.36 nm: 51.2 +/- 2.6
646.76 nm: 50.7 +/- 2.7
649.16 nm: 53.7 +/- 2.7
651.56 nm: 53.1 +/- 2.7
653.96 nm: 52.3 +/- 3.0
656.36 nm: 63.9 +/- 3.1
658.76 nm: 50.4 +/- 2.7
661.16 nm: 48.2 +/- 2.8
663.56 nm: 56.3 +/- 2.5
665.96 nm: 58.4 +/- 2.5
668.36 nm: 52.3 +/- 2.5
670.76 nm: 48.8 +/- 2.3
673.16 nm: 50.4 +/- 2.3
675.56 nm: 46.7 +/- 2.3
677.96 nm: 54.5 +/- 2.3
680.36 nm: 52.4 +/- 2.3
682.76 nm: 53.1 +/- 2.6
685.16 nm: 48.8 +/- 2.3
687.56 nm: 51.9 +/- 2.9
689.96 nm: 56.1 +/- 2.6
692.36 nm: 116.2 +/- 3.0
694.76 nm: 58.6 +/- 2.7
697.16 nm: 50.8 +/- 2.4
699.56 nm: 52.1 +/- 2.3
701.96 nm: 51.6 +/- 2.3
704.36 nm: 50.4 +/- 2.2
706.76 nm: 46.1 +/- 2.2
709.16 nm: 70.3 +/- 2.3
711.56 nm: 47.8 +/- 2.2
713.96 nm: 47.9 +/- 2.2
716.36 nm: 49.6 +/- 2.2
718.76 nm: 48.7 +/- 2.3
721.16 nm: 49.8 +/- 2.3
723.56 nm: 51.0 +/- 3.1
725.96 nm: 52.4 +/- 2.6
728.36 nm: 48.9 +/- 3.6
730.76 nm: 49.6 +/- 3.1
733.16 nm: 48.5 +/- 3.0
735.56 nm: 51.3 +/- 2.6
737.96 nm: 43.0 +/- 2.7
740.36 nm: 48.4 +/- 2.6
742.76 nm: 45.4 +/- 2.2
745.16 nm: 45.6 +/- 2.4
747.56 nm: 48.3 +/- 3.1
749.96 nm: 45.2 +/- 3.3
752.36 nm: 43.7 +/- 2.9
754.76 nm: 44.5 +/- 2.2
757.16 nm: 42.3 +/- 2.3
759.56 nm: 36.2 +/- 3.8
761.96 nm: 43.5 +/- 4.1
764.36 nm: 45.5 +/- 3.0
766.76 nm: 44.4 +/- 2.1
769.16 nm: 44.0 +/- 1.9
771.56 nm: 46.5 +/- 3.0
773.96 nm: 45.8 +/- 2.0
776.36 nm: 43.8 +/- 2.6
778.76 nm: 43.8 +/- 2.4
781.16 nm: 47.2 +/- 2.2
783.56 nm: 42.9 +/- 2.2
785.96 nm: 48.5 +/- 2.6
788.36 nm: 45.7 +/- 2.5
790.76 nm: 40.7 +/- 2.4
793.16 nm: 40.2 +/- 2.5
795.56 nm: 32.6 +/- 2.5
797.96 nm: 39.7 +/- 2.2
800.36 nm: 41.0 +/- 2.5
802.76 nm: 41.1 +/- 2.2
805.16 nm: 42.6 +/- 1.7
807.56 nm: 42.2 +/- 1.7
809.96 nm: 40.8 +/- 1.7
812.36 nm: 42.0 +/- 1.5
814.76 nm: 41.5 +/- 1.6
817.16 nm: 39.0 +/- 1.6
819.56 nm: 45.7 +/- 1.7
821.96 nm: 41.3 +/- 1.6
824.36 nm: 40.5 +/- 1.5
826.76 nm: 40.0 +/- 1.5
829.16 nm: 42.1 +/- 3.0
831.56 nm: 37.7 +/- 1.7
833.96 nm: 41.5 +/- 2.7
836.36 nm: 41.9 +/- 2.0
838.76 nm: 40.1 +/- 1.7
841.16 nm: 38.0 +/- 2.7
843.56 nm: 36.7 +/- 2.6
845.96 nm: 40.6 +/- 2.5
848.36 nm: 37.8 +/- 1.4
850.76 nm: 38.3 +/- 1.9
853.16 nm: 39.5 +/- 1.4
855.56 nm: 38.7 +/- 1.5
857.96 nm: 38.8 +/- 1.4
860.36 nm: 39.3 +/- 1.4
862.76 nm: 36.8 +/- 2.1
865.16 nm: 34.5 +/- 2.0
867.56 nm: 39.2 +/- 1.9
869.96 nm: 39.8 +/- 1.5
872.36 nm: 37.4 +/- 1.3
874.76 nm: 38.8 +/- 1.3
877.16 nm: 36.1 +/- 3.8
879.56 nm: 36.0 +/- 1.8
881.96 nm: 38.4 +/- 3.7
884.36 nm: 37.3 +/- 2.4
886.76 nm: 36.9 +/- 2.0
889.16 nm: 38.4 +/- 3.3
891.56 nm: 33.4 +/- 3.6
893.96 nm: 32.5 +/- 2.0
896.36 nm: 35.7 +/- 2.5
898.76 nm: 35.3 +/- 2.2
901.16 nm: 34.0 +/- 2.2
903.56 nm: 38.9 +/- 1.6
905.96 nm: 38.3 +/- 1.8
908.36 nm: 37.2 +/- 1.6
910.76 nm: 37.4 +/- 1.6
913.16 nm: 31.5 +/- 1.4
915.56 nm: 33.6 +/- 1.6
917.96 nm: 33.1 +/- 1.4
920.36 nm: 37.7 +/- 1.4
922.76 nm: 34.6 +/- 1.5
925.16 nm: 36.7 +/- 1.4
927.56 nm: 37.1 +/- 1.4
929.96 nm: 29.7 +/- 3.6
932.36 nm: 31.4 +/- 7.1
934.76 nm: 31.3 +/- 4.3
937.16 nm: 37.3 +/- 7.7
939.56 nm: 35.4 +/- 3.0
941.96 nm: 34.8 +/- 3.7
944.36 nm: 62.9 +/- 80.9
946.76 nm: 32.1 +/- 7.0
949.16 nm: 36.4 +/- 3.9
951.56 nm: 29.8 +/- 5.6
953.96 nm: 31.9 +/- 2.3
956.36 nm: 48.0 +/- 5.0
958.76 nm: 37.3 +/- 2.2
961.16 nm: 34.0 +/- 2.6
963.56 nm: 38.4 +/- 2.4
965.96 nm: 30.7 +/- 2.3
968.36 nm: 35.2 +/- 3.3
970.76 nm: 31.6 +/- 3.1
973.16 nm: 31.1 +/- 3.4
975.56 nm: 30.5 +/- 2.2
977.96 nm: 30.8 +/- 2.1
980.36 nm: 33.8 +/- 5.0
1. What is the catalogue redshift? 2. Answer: 0.055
